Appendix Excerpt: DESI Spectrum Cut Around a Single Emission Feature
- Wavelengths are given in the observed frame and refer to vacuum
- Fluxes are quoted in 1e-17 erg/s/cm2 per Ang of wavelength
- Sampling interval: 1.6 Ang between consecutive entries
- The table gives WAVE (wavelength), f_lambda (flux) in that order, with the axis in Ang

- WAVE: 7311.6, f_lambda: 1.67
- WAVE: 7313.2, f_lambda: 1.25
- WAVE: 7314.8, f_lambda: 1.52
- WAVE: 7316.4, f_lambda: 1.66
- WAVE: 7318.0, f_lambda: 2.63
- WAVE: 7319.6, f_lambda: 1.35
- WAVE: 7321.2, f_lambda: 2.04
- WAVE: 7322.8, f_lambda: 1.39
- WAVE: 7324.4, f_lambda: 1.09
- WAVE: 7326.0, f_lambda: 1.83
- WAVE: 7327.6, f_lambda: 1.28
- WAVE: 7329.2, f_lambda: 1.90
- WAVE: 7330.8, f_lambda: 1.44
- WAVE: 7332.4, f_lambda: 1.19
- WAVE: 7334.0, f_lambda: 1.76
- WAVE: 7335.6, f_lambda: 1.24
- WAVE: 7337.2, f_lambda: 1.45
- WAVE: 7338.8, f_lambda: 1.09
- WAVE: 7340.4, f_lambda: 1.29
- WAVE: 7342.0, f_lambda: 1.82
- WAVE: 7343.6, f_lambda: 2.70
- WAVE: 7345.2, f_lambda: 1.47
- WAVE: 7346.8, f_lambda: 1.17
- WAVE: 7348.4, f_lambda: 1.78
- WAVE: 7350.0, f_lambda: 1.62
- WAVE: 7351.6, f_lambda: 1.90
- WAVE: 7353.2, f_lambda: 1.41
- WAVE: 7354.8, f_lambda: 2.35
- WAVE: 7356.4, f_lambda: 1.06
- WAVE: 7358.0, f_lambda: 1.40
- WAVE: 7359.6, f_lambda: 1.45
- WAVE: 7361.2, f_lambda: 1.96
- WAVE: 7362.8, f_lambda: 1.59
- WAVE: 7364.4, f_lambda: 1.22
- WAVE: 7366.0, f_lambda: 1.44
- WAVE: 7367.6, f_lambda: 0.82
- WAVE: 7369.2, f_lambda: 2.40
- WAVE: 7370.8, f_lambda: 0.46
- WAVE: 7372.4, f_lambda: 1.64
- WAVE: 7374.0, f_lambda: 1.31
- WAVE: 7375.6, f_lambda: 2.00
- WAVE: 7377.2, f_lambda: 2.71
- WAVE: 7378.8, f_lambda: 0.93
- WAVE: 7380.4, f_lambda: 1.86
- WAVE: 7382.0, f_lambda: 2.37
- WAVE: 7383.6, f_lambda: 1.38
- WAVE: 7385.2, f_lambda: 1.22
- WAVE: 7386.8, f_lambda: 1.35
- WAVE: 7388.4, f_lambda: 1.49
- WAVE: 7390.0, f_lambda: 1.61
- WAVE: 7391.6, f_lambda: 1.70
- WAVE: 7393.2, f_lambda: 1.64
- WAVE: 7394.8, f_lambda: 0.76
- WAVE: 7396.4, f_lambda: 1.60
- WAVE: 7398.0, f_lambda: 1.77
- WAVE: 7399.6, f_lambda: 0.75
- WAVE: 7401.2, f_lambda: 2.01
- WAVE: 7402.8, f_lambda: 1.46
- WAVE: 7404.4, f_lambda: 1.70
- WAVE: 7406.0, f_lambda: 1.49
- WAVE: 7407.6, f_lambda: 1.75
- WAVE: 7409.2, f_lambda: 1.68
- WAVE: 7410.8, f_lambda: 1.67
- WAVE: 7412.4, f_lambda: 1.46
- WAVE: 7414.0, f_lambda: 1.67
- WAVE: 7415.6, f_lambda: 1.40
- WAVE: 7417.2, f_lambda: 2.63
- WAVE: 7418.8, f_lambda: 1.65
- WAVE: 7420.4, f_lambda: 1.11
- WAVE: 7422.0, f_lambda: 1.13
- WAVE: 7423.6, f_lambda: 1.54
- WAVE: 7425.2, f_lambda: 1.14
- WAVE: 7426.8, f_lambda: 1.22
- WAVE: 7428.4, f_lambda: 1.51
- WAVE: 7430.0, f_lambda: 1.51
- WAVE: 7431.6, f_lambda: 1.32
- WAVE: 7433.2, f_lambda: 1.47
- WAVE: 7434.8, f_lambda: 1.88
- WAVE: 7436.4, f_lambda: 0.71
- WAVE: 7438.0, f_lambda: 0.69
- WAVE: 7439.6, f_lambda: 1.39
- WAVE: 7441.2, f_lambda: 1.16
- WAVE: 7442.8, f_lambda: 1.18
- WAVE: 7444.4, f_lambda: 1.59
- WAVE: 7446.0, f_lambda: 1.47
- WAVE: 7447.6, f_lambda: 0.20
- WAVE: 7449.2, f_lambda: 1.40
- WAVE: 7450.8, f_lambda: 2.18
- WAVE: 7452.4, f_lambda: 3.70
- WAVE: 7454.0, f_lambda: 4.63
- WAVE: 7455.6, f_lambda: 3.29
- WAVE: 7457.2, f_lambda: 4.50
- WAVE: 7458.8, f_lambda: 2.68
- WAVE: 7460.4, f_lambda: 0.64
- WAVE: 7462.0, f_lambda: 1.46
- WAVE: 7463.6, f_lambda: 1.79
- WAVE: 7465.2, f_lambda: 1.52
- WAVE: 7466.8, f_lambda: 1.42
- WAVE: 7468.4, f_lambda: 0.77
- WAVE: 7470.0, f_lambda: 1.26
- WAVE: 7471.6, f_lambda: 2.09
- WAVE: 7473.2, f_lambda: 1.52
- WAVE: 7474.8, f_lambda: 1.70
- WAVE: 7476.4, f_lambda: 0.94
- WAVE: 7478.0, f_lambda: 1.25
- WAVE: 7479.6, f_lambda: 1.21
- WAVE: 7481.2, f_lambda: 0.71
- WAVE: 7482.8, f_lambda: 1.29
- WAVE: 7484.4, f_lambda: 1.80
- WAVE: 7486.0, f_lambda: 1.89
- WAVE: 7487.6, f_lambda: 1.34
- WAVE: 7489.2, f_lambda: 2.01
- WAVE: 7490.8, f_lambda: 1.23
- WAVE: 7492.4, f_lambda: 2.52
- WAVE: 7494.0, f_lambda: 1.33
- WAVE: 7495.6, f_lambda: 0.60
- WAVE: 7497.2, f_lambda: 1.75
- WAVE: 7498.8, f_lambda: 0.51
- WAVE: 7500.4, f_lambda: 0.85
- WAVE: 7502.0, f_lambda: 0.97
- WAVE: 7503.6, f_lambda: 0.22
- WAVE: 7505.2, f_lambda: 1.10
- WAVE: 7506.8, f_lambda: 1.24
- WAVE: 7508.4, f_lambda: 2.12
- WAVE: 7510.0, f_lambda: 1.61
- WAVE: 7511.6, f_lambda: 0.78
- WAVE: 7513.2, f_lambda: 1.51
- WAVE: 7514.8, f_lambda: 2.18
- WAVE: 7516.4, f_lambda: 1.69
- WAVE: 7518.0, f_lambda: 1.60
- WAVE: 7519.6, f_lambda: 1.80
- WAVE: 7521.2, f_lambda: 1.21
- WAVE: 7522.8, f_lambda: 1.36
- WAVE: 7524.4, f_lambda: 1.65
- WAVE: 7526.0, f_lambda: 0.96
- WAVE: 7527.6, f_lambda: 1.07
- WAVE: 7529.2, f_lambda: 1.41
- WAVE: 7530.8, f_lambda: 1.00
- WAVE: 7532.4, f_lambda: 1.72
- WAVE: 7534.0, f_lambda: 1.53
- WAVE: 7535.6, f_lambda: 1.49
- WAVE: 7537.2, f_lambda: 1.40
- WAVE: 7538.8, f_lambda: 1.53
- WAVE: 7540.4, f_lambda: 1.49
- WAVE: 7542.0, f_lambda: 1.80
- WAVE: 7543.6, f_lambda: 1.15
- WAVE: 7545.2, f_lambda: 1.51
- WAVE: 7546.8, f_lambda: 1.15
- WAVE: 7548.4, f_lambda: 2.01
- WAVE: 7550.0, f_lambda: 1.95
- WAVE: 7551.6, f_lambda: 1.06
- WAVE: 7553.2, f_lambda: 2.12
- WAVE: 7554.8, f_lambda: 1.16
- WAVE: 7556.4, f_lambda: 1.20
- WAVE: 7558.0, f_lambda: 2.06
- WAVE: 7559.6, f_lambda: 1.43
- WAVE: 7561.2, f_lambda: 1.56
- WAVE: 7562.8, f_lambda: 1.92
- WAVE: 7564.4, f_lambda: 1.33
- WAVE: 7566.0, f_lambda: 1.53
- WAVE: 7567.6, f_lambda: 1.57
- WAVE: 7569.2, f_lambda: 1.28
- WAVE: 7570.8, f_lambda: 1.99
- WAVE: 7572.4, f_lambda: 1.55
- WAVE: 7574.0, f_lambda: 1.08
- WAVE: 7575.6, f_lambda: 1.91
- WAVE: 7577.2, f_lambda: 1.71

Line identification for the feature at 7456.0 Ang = H-beta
